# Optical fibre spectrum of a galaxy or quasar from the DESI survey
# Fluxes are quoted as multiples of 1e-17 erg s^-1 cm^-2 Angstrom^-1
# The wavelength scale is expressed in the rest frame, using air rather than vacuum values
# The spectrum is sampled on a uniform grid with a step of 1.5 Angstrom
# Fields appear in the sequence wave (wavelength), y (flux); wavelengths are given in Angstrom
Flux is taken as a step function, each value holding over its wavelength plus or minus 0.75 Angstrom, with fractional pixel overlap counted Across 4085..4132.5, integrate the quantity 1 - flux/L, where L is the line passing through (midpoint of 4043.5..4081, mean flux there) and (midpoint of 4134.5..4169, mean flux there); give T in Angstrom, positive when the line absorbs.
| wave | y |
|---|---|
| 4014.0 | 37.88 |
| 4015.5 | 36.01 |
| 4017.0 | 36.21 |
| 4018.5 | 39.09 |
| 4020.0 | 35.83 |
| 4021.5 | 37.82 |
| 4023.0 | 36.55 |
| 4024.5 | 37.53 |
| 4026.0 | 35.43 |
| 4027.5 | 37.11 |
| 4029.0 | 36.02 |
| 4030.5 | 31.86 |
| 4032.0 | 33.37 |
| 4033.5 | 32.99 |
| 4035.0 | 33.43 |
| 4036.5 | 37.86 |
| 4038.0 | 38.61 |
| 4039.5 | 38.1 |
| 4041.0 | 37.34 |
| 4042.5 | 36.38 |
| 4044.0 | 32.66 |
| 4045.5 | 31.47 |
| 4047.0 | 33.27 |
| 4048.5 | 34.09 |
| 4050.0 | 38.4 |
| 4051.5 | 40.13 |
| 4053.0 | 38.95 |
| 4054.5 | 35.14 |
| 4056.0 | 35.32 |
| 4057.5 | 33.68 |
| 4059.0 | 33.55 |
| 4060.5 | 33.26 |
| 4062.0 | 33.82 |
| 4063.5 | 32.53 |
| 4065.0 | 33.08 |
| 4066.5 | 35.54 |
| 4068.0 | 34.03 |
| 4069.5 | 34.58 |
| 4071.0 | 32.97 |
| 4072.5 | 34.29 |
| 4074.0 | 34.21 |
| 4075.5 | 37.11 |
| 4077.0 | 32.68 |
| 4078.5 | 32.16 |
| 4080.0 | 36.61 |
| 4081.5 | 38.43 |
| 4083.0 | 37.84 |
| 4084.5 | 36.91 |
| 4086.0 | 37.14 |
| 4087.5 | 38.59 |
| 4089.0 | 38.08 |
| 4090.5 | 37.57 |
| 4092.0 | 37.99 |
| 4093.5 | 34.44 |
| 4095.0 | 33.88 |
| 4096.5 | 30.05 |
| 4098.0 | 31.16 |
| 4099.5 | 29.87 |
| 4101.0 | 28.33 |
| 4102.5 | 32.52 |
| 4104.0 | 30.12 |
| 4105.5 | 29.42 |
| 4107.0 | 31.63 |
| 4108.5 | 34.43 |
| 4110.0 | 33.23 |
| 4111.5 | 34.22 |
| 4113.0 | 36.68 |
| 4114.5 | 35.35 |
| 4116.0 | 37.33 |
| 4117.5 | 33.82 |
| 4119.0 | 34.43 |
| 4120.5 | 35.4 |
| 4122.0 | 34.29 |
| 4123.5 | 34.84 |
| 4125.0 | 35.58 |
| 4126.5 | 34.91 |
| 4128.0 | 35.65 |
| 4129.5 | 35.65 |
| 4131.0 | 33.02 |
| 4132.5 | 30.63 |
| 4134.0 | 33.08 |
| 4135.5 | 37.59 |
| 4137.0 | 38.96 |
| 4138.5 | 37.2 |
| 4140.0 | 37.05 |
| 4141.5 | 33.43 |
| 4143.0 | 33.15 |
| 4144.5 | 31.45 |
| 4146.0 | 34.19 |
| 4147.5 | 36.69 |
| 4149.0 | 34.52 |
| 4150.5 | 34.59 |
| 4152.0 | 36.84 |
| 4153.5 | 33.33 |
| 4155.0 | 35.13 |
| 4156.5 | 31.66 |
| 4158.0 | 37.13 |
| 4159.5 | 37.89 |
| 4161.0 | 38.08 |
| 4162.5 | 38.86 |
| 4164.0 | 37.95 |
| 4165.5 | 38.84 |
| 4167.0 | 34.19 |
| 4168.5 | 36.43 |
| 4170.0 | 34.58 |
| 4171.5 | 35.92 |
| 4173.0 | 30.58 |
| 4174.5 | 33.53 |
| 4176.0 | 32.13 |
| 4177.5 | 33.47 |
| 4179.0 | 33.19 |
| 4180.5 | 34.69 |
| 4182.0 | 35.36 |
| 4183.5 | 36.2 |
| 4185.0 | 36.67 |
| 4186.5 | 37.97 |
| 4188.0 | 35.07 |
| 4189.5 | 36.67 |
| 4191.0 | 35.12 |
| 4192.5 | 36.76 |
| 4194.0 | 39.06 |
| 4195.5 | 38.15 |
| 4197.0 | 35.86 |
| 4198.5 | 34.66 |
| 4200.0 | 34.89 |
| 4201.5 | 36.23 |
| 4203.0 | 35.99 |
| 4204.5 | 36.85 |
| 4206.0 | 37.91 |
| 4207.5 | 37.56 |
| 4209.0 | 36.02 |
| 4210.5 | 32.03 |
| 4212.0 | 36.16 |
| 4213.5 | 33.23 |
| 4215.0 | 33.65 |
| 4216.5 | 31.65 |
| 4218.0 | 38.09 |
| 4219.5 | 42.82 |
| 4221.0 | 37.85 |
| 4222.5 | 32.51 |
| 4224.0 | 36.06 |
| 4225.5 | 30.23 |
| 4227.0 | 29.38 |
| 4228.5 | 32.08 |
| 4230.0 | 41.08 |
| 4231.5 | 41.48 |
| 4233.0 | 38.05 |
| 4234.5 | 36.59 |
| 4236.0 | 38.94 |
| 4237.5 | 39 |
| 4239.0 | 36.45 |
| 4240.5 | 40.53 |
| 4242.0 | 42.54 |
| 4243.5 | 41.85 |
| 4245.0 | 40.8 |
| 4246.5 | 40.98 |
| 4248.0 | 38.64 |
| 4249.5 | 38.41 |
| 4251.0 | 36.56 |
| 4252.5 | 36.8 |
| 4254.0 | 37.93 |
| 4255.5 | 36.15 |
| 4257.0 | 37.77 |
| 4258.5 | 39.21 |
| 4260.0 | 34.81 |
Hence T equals 1.48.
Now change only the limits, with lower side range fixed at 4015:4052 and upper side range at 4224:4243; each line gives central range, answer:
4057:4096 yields 1.1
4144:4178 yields 1.4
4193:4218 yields 0.9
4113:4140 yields 0.9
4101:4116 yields 1.4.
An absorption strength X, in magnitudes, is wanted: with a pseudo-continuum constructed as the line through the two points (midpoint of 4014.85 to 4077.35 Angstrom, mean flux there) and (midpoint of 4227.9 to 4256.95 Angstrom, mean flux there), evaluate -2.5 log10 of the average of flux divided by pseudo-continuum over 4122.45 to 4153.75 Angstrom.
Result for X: 0.06 mag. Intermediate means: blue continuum 35.3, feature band 34.9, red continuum 38.7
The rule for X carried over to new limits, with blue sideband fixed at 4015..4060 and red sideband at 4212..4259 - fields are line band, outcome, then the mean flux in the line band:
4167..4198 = 0.05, 35.3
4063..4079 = 0.06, 34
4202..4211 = 0.03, 36.2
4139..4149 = 0.07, 34.4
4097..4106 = 0.20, 30.3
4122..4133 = 0.06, 34.4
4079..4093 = -0.04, 37.5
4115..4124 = 0.04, 35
